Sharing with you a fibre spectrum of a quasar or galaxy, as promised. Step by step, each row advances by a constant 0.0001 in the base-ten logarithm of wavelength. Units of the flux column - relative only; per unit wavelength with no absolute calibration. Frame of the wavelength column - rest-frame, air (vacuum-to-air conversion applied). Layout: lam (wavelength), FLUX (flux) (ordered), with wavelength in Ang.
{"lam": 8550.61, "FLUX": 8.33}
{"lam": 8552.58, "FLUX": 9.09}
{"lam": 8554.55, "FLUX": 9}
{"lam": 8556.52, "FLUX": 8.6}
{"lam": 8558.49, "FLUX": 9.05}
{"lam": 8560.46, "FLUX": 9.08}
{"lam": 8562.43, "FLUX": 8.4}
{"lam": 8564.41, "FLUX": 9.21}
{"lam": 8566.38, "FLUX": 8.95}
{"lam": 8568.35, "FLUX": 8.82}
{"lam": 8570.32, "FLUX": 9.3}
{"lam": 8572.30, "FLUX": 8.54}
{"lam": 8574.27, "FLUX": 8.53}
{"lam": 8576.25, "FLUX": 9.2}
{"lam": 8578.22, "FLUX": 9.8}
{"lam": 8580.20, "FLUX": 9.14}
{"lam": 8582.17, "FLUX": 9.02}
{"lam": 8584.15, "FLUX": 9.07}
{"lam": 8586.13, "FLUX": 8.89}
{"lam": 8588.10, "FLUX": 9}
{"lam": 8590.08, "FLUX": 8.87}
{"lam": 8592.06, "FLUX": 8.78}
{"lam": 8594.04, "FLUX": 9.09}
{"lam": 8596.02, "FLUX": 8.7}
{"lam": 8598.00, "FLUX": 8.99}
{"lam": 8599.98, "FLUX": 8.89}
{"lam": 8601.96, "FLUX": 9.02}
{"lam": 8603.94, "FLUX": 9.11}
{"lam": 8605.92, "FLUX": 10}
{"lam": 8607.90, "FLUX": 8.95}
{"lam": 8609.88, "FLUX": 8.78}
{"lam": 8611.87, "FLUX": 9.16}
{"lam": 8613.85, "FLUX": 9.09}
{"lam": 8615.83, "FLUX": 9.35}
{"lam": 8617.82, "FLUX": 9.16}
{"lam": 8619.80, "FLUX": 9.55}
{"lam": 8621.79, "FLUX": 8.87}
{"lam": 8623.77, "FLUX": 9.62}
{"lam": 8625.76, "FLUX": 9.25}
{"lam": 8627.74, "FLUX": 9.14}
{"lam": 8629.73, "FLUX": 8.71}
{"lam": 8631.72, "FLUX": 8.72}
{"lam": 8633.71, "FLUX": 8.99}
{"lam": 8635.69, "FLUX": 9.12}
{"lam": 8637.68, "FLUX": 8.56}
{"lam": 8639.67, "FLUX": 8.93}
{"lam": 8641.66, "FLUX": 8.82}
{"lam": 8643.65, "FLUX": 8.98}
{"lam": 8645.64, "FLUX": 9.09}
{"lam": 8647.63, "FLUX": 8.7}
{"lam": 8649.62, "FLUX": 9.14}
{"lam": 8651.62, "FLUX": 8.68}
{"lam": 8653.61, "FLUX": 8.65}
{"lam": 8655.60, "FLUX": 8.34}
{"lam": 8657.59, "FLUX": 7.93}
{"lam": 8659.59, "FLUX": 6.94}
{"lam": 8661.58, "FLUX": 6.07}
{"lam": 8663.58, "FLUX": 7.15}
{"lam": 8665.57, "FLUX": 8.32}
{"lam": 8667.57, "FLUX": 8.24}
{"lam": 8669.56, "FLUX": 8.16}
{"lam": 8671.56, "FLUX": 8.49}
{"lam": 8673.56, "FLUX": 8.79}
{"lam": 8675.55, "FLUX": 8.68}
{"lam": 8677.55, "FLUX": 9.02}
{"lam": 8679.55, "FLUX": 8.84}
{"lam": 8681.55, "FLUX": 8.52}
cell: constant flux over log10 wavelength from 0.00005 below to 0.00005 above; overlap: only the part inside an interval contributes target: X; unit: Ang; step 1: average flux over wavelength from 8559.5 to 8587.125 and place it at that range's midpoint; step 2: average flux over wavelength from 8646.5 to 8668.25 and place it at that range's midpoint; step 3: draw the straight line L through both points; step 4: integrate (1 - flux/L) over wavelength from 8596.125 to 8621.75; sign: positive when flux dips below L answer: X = -1.7 Ang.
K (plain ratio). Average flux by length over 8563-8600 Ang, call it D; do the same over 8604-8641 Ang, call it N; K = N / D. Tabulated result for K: 1.01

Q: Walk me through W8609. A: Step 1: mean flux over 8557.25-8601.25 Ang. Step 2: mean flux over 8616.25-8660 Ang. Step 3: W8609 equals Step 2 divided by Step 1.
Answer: 0.99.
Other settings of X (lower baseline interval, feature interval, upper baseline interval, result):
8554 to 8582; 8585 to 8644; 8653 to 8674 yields -4.2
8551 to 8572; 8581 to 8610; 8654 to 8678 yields -1.3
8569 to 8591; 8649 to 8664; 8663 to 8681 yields 1.2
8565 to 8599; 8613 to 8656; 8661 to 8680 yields -2.3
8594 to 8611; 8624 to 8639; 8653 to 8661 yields -1.0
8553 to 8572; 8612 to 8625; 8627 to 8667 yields -1.0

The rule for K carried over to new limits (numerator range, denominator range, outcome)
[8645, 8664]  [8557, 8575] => 0.91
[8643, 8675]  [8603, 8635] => 0.90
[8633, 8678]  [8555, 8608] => 0.93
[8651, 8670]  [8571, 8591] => 0.87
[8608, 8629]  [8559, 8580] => 1.02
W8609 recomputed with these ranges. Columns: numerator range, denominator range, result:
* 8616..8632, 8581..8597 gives 1.03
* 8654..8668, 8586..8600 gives 0.85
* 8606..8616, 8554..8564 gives 1.03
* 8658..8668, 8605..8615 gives 0.80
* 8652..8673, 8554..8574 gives 0.89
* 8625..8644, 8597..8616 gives 0.98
